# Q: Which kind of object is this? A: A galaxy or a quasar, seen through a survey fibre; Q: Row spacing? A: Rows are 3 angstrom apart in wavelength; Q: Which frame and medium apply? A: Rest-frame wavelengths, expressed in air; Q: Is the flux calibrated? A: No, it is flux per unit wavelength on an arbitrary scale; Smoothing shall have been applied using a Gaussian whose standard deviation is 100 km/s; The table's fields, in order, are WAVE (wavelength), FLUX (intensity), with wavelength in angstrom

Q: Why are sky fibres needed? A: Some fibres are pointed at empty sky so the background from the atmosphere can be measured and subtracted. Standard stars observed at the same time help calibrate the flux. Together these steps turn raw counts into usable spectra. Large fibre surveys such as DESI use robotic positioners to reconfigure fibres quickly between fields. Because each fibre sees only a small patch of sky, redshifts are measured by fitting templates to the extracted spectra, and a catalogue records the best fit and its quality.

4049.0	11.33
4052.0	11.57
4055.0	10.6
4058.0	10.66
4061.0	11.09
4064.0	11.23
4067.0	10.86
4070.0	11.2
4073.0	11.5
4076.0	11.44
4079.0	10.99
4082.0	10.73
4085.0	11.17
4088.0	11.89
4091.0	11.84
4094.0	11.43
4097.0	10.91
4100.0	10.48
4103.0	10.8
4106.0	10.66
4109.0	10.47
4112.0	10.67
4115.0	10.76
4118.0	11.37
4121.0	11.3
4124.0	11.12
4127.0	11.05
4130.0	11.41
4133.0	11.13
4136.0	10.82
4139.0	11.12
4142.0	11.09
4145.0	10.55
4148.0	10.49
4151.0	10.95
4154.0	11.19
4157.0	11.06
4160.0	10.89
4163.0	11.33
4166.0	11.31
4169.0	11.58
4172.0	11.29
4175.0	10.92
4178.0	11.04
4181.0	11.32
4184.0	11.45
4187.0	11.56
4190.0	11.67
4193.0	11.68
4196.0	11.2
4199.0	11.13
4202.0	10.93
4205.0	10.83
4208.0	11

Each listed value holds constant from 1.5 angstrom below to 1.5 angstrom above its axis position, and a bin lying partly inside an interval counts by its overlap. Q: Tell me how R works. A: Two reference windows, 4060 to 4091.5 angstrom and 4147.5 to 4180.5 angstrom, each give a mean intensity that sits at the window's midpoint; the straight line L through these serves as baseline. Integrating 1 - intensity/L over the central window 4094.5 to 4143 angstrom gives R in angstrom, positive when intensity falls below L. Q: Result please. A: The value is 1.0 angstrom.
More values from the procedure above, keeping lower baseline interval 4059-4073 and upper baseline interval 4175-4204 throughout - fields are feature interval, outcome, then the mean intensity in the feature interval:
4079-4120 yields 0.57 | 11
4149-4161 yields 0.26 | 11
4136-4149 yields 0.47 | 10.8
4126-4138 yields 0.12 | 11.1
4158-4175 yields 0.04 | 11.2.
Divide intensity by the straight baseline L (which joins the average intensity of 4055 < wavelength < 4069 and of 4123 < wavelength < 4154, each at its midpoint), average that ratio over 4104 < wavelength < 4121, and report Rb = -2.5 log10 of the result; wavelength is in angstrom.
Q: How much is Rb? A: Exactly 0.01 mag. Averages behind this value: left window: 10.9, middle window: 10.8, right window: 11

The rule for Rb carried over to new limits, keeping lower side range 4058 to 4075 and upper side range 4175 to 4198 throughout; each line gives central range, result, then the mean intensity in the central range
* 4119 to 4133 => 0.00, 11.2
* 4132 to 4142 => 0.02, 11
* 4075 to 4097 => -0.01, 11.3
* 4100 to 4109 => 0.06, 10.6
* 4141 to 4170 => 0.03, 11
